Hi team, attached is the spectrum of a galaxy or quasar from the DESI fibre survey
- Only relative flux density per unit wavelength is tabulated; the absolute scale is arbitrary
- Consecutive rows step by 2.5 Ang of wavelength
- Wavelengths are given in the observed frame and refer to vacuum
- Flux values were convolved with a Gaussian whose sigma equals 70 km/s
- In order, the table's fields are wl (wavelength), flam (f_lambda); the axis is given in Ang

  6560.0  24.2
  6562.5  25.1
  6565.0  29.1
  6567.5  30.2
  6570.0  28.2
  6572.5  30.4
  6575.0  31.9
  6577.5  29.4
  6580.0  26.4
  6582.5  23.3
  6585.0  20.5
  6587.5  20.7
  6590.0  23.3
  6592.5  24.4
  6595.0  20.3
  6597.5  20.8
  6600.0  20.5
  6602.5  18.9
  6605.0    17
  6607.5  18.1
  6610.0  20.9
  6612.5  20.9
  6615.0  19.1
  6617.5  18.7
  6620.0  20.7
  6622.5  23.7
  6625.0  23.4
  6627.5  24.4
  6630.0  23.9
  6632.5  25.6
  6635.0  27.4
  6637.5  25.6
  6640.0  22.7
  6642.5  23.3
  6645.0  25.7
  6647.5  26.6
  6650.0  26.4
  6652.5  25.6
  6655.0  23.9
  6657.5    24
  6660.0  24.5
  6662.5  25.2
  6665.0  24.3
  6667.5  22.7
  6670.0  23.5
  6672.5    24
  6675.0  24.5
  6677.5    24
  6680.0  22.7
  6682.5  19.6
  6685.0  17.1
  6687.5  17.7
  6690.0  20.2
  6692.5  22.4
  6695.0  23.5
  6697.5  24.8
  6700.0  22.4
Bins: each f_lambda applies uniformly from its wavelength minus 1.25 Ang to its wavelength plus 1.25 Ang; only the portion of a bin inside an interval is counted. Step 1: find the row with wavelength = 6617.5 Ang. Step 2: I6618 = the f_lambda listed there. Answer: 18.7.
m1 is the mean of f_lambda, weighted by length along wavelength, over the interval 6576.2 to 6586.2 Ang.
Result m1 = 25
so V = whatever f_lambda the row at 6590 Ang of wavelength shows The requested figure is 23.3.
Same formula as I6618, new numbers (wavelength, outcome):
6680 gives 22.7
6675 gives 24.5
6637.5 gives 25.6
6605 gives 17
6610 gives 20.9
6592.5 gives 24.4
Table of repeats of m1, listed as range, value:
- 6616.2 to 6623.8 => 21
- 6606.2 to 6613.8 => 19.9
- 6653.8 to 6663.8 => 24.4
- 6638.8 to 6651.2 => 24.9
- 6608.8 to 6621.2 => 20.1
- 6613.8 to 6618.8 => 18.9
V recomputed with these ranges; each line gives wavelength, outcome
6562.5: 25.1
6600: 20.5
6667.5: 22.7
